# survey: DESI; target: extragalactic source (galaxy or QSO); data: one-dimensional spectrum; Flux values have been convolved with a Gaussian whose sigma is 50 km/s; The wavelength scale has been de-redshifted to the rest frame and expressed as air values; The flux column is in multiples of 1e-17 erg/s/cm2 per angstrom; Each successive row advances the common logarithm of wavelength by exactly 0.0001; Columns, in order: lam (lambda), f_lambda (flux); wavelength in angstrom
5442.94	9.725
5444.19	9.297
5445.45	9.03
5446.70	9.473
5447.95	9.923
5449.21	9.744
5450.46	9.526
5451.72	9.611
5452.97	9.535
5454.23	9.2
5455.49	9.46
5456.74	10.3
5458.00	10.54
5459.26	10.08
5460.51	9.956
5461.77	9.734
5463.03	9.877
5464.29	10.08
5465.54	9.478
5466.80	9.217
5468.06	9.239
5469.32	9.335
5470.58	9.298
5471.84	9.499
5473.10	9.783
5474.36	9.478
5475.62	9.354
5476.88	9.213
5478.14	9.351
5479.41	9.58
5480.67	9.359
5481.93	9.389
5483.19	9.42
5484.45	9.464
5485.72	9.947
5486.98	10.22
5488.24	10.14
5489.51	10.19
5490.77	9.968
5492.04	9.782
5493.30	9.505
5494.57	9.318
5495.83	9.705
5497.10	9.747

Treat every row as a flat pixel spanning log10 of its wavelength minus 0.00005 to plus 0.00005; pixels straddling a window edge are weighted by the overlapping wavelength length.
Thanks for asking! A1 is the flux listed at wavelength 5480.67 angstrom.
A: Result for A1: 9.359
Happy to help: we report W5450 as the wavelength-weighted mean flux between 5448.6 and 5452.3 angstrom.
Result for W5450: 9.63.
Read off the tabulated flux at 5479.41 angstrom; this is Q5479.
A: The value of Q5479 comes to 9.58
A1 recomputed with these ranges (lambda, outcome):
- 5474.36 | 9.478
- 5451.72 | 9.611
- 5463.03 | 9.877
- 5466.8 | 9.217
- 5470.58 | 9.298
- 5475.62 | 9.354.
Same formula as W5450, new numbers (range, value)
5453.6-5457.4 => 9.65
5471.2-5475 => 9.59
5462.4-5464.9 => 9.97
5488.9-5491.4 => 10.1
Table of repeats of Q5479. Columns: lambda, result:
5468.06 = 9.239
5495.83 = 9.705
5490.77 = 9.968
